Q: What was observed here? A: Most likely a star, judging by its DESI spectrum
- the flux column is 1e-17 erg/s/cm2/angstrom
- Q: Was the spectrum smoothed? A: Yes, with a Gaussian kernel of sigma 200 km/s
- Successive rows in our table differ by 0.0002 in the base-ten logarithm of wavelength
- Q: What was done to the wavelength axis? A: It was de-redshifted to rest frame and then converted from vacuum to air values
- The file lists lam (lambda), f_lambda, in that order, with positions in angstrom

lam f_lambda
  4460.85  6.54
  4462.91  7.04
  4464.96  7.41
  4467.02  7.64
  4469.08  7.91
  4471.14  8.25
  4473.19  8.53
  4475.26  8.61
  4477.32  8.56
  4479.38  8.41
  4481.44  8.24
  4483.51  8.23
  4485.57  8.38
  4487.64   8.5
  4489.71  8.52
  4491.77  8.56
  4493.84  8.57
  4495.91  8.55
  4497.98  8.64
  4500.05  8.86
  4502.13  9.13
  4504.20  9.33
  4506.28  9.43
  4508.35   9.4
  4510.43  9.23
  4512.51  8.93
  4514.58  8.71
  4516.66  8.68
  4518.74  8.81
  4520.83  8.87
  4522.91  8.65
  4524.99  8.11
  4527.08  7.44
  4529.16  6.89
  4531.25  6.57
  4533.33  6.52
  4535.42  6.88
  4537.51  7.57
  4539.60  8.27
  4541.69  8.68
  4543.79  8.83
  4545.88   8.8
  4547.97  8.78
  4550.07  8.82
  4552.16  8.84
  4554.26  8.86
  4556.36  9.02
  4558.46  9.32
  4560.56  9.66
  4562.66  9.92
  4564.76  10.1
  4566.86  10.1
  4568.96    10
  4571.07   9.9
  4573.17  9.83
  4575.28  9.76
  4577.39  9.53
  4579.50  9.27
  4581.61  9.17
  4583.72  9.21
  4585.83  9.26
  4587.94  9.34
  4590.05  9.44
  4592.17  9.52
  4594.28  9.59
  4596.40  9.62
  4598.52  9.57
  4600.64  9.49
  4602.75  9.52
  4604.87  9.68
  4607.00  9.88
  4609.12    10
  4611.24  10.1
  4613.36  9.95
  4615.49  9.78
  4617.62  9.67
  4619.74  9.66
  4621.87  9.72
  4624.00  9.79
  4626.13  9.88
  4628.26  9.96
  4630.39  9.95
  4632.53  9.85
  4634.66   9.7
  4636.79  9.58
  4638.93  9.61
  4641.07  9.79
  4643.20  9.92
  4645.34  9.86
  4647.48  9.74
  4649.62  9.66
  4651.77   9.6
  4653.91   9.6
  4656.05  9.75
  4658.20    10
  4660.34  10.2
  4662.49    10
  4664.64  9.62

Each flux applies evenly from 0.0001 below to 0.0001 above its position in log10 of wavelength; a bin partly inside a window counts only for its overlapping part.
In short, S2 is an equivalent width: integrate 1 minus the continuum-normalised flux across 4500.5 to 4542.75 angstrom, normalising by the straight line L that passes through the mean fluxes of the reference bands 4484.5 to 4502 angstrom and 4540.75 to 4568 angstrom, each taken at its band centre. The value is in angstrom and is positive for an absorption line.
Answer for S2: 2.7 angstrom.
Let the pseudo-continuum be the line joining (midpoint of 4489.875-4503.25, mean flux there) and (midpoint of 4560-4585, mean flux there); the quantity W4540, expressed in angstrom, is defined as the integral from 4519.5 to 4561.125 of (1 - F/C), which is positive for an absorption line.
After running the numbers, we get 4.6 angstrom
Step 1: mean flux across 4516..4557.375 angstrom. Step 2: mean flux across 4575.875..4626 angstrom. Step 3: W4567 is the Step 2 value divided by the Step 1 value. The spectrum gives 1.17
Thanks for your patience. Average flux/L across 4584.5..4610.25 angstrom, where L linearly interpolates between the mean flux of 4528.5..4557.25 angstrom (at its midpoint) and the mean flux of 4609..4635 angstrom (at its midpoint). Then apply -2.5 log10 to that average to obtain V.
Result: -0.03 mag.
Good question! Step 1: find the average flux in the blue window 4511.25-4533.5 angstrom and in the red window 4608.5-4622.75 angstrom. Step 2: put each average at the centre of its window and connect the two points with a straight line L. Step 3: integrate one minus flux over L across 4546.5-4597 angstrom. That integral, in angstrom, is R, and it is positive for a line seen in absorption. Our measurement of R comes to -2.4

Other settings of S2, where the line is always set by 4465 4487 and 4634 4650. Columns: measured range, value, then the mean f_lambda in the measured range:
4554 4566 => -0.7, 9.53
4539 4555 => 0.2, 8.74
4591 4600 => -0.2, 9.56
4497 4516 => -1.2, 9.07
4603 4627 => -0.8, 9.82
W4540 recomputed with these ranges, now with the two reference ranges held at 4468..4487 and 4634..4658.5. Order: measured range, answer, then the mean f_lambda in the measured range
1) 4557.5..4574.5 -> -1.47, 9.86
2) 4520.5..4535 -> 2.10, 7.49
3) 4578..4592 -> -0.12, 9.3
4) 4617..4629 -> -0.31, 9.78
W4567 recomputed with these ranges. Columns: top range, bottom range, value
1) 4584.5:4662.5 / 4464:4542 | 1.17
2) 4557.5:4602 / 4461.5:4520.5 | 1.13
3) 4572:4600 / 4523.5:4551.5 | 1.20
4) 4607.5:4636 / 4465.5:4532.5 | 1.16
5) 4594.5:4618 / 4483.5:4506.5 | 1.12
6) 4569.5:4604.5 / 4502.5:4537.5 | 1.15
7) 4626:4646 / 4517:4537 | 1.28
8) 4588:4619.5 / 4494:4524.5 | 1.09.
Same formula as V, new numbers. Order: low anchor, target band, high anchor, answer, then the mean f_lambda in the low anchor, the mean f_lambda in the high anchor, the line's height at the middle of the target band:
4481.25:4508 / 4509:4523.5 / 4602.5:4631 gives 0.01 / 8.72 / 9.83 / 8.92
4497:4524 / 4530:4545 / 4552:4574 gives 0.22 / 8.97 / 9.62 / 9.31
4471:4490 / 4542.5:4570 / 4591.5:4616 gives -0.01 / 8.43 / 9.73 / 9.23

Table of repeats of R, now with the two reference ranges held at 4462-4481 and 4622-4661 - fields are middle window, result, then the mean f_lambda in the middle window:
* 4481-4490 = -0.19 angstrom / 8.36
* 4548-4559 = -0.05 angstrom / 8.93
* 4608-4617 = -0.42 angstrom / 9.94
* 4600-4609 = -0.26 angstrom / 9.69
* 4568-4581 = -0.83 angstrom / 9.69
